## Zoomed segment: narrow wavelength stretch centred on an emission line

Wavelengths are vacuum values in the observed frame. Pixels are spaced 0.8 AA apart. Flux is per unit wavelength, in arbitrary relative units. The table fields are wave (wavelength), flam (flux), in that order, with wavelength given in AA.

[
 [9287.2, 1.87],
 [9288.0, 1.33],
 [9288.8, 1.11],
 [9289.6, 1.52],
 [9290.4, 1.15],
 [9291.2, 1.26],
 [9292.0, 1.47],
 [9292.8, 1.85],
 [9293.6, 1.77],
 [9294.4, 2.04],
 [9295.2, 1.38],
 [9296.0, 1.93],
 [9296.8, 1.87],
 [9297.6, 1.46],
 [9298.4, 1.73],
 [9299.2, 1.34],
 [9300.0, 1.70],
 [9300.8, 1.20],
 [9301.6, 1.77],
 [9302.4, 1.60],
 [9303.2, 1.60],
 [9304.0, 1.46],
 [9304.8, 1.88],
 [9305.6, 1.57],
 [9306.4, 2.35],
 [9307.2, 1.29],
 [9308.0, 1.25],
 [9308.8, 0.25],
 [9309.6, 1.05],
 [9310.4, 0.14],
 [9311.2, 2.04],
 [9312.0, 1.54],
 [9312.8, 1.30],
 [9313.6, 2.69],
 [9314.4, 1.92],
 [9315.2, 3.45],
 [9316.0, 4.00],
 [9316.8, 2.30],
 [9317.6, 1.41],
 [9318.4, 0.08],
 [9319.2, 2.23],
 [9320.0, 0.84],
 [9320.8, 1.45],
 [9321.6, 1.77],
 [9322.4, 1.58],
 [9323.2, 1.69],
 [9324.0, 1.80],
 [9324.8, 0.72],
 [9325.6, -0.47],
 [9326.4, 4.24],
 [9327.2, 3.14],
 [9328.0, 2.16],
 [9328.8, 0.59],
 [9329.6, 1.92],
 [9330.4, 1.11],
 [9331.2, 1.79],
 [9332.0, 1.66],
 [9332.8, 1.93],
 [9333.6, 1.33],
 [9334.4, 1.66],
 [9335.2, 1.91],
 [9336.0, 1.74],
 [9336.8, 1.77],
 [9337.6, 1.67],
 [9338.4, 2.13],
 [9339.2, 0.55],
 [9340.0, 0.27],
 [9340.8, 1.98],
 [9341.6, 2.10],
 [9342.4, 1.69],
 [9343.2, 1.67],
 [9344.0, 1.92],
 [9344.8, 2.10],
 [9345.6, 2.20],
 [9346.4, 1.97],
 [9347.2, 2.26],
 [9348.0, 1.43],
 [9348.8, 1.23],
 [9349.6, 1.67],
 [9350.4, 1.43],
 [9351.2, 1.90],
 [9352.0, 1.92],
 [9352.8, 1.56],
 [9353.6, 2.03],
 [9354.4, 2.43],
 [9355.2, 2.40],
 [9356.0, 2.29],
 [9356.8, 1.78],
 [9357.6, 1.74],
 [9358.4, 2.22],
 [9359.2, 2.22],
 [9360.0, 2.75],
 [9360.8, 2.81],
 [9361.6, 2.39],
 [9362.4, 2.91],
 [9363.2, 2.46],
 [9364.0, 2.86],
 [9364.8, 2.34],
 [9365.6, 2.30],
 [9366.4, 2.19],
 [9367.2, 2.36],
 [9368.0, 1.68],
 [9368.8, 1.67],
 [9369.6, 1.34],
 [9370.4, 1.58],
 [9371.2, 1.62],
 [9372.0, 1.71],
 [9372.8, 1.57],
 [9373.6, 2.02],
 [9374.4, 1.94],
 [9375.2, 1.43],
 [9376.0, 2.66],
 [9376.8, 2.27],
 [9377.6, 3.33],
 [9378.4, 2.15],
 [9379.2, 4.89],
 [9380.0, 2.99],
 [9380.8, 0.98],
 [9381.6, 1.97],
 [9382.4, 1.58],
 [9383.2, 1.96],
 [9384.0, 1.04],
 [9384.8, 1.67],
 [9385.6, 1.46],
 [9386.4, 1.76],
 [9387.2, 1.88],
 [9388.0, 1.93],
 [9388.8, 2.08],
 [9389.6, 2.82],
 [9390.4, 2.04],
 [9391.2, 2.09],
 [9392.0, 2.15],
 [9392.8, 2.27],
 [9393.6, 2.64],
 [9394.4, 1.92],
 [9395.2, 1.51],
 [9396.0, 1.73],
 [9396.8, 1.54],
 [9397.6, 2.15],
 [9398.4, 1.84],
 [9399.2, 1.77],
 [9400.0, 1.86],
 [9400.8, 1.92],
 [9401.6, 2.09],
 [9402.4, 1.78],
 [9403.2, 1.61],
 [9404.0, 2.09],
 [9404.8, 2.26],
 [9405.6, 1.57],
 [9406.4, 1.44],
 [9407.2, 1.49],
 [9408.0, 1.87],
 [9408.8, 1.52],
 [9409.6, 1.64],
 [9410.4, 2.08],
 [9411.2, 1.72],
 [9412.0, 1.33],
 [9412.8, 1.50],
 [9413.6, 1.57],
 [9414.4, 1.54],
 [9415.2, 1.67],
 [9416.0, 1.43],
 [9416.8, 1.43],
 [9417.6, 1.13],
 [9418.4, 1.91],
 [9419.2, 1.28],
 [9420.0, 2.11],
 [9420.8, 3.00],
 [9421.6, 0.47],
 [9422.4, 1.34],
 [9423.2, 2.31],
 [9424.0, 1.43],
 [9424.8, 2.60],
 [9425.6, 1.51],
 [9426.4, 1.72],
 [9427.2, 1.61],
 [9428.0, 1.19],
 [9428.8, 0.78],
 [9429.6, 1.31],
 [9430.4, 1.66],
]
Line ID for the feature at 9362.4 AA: Halpha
